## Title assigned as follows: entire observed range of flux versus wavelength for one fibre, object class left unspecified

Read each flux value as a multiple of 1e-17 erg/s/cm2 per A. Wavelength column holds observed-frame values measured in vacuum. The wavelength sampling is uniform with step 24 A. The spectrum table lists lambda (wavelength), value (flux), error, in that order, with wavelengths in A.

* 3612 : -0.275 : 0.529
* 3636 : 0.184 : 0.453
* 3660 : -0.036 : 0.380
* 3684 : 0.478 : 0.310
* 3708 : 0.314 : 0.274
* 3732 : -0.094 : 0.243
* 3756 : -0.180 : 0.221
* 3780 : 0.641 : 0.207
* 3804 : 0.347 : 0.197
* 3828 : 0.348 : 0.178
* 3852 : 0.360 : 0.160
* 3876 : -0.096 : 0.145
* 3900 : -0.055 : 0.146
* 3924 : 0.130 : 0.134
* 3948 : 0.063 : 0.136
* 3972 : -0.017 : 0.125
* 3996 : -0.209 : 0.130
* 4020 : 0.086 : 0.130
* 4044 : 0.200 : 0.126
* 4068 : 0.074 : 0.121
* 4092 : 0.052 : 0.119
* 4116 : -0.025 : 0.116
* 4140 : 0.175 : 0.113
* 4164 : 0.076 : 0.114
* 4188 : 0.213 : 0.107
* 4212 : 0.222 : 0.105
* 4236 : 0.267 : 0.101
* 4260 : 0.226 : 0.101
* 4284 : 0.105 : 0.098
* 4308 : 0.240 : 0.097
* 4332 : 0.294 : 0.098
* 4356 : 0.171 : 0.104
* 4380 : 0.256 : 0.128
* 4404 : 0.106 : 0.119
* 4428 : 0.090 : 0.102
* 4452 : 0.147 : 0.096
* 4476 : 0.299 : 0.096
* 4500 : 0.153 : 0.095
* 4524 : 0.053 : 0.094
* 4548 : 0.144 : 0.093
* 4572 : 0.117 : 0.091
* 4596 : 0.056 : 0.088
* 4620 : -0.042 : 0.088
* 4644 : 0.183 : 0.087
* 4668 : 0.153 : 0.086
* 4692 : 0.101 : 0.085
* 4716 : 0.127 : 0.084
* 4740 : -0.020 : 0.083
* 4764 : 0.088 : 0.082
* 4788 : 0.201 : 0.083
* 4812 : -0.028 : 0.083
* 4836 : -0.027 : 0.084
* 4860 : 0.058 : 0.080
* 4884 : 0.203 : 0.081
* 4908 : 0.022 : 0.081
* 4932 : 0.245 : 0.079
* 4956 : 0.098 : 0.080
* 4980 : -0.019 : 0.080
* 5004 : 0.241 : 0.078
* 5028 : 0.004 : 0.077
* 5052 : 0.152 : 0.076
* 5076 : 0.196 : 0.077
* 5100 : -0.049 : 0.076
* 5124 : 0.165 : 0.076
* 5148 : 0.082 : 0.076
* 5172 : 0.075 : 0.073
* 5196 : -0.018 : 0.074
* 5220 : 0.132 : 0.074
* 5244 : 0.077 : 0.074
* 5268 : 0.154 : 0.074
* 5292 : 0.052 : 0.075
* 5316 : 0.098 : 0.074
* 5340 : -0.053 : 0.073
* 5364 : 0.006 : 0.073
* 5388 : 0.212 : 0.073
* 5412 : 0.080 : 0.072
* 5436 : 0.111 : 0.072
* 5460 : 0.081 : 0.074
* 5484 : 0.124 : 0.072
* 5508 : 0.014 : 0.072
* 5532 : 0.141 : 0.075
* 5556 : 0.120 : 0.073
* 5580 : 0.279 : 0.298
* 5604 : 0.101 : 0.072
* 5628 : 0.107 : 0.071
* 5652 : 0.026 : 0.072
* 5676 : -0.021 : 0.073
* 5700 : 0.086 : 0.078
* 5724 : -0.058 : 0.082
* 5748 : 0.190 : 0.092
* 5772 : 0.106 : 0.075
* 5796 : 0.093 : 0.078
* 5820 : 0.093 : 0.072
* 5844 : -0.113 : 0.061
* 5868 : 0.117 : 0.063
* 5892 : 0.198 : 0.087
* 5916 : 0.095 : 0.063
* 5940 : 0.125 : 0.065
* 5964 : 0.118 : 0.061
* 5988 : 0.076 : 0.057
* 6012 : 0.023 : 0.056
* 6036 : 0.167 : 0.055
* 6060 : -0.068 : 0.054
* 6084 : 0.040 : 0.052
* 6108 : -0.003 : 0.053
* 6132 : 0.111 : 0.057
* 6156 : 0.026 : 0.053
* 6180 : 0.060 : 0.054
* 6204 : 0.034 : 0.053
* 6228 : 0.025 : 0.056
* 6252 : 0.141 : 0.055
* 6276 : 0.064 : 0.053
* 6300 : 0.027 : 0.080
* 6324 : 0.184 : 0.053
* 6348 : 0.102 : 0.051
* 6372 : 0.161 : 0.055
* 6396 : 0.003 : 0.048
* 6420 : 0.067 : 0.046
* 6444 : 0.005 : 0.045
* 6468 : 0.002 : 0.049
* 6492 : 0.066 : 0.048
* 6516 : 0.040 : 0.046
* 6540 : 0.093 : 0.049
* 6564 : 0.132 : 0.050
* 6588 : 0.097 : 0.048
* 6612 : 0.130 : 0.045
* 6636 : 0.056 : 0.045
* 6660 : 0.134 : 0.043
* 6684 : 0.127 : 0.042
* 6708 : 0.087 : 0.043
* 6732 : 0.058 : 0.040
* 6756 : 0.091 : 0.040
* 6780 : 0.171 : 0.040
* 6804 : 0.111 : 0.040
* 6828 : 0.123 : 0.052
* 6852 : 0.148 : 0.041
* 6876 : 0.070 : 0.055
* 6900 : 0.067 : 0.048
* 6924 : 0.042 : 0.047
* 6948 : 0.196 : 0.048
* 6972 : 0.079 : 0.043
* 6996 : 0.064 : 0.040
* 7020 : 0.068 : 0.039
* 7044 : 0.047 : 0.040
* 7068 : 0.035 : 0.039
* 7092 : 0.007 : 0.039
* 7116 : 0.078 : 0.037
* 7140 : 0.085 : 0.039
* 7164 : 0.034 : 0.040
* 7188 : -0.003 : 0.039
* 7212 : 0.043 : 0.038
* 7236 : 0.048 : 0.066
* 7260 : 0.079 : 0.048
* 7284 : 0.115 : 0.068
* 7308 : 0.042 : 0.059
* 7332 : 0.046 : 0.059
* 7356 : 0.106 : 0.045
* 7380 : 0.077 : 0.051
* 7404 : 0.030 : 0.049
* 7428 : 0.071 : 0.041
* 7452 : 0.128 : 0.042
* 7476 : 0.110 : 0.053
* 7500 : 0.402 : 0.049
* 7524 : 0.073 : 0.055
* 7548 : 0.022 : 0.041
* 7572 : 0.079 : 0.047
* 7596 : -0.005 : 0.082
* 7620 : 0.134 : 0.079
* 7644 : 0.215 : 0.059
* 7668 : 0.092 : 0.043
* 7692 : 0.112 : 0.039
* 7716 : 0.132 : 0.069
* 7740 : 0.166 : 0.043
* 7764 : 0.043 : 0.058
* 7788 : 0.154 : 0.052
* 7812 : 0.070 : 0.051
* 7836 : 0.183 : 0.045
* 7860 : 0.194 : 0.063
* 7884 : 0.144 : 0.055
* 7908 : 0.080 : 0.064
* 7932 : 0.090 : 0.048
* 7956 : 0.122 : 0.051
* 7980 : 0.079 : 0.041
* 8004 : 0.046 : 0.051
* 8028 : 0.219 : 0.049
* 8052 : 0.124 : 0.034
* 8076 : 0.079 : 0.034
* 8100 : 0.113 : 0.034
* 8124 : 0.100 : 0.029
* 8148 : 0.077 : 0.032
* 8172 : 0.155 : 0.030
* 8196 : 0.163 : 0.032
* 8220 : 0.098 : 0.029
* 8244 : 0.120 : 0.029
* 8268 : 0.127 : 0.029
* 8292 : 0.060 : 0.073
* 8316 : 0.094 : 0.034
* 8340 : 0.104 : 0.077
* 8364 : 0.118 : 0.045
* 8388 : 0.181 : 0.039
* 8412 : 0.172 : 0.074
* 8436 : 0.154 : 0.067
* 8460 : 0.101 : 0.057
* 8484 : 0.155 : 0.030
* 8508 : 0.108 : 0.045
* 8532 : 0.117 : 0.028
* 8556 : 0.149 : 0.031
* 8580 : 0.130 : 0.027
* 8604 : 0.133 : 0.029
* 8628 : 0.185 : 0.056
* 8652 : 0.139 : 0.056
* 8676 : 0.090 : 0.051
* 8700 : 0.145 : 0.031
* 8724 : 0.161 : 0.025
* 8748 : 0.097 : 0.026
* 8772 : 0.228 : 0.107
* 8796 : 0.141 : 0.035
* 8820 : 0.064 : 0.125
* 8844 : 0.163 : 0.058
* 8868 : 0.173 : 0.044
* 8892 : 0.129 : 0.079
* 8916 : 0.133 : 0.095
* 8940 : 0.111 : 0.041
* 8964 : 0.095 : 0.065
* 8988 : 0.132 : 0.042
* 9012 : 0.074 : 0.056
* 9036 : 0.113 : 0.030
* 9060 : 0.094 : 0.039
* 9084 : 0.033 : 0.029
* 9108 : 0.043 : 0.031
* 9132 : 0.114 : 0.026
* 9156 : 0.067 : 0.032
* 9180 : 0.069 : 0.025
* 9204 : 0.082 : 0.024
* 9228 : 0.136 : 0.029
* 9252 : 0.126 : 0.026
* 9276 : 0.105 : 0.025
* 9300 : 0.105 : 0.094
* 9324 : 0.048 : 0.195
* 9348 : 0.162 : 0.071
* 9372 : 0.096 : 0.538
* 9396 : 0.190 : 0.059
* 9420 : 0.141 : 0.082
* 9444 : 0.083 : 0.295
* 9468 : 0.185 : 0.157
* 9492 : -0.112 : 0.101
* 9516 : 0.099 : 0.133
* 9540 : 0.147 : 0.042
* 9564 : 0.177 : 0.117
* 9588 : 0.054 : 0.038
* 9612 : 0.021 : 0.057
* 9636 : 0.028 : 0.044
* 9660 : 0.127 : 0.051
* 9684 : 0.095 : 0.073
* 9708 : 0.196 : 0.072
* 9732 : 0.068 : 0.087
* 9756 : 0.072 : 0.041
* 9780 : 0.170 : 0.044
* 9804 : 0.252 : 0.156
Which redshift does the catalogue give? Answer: 1.01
